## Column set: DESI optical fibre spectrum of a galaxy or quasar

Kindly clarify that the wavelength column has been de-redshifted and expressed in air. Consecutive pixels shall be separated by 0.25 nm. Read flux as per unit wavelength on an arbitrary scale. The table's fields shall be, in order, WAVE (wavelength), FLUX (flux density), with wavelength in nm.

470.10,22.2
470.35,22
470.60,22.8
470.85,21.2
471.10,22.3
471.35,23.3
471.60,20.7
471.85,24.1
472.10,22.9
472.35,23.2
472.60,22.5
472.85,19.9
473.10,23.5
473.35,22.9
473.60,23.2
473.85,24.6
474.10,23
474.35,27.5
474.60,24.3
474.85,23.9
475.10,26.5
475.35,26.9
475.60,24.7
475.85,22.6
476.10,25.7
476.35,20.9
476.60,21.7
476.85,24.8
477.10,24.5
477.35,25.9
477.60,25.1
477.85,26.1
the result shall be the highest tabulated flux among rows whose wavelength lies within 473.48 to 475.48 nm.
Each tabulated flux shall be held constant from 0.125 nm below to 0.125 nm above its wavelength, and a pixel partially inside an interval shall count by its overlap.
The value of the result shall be 27.5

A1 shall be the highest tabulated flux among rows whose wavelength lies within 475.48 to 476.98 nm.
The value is 25.7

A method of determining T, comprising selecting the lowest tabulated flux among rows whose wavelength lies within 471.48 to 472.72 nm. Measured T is 20.7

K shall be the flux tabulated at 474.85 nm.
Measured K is 23.9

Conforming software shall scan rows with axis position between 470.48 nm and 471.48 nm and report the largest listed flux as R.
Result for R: 23.3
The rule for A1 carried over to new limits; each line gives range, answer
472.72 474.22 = 24.6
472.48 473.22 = 23.5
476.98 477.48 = 25.9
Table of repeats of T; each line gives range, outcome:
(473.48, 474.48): 23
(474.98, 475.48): 26.5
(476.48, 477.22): 21.7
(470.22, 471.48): 21.2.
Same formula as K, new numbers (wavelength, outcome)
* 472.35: 23.2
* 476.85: 24.8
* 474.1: 23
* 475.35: 26.9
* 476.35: 20.9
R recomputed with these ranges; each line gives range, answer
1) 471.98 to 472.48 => 23.2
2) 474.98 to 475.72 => 26.9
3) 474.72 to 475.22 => 26.5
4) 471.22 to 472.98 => 24.1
